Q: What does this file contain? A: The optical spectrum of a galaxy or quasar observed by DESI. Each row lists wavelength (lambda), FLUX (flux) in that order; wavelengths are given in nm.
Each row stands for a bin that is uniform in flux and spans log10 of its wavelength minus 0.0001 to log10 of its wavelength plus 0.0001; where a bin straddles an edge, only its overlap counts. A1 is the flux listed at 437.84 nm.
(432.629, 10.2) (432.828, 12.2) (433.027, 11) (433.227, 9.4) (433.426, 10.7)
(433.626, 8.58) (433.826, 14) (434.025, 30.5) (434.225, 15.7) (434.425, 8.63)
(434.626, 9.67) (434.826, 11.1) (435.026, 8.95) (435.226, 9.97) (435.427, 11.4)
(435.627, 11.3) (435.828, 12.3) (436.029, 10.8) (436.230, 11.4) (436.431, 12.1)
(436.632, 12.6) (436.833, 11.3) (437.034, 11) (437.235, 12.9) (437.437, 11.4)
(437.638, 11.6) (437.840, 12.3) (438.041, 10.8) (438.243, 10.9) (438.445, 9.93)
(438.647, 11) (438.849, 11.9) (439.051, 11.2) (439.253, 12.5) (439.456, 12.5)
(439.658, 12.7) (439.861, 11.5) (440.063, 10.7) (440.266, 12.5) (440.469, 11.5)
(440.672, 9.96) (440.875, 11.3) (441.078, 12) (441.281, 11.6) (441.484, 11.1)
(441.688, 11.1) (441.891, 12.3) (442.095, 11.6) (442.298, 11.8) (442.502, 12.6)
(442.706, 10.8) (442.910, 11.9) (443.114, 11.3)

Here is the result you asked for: 12.3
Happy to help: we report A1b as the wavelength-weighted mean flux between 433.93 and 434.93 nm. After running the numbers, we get 15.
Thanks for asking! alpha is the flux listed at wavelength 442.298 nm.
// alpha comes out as 11.8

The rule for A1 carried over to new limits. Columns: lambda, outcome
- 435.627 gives 11.3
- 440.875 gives 11.3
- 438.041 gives 10.8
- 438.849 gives 11.9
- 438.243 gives 10.9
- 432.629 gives 10.2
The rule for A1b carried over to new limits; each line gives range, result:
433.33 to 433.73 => 9.66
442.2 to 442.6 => 12.2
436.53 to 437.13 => 11.6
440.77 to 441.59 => 11.5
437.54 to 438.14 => 11.6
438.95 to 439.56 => 12.1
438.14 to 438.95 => 10.9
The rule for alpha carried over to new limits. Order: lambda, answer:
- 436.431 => 12.1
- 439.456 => 12.5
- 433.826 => 14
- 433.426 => 10.7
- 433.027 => 11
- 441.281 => 11.6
